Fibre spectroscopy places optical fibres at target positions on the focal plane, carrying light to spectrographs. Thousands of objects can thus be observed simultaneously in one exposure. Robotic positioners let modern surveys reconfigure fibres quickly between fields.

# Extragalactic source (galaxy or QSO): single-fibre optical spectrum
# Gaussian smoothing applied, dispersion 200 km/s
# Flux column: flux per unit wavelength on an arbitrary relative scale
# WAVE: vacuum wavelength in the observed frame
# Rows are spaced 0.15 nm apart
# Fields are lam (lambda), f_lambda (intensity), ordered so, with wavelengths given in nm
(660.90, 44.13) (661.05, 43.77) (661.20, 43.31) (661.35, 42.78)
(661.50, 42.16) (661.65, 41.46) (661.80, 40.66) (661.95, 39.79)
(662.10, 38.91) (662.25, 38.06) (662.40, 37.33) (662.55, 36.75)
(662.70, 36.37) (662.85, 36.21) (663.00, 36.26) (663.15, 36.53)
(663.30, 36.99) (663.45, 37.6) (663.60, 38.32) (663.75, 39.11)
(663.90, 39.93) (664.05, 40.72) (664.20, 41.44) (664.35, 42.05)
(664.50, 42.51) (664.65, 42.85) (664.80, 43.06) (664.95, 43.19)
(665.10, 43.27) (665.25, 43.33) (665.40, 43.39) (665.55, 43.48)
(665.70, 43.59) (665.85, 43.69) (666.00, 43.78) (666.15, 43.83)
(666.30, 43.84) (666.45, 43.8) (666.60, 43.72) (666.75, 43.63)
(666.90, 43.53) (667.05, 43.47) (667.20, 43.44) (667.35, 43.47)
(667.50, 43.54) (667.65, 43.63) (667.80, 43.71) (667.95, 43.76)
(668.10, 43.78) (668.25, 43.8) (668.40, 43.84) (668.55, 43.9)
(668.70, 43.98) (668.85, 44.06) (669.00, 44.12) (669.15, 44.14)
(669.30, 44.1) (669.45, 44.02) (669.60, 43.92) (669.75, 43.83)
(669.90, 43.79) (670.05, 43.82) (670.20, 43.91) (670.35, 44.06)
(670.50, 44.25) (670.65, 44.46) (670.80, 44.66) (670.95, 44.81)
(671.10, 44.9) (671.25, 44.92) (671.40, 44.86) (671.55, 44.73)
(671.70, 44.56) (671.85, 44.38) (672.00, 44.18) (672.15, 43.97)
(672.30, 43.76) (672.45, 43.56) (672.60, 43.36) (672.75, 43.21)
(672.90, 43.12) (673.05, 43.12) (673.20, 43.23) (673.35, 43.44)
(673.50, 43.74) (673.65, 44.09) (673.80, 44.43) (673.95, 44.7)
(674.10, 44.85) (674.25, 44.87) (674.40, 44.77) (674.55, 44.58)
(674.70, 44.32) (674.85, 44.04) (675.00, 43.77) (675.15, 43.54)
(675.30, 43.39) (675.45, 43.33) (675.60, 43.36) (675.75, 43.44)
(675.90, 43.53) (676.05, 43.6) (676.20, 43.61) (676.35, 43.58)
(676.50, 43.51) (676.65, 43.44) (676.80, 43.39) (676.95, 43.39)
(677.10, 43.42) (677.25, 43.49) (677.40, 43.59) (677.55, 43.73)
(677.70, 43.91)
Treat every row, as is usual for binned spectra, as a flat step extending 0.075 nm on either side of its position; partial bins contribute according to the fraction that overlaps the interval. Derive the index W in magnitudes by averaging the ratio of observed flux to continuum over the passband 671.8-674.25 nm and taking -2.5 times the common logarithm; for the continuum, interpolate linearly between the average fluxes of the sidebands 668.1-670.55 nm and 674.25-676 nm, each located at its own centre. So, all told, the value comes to 0.00 mag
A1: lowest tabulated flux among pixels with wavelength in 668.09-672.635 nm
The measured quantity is 43.36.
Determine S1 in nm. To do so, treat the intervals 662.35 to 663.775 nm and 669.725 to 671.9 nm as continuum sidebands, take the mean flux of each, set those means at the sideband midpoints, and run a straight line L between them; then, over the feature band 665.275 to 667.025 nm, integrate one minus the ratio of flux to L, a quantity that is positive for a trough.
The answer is -0.16 nm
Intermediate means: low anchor 37.1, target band 43.6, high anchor 44.4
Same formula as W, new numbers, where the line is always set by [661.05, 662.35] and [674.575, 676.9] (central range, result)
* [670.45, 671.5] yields -0.05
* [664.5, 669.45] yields -0.04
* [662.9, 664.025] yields 0.09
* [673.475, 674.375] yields -0.03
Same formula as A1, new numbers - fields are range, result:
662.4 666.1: 36.21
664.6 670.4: 42.85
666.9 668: 43.44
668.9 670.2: 43.79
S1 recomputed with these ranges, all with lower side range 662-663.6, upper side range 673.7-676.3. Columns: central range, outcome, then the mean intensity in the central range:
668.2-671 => -0.21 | 44.1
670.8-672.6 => -0.10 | 44.4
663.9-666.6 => -0.31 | 43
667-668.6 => -0.15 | 43.7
